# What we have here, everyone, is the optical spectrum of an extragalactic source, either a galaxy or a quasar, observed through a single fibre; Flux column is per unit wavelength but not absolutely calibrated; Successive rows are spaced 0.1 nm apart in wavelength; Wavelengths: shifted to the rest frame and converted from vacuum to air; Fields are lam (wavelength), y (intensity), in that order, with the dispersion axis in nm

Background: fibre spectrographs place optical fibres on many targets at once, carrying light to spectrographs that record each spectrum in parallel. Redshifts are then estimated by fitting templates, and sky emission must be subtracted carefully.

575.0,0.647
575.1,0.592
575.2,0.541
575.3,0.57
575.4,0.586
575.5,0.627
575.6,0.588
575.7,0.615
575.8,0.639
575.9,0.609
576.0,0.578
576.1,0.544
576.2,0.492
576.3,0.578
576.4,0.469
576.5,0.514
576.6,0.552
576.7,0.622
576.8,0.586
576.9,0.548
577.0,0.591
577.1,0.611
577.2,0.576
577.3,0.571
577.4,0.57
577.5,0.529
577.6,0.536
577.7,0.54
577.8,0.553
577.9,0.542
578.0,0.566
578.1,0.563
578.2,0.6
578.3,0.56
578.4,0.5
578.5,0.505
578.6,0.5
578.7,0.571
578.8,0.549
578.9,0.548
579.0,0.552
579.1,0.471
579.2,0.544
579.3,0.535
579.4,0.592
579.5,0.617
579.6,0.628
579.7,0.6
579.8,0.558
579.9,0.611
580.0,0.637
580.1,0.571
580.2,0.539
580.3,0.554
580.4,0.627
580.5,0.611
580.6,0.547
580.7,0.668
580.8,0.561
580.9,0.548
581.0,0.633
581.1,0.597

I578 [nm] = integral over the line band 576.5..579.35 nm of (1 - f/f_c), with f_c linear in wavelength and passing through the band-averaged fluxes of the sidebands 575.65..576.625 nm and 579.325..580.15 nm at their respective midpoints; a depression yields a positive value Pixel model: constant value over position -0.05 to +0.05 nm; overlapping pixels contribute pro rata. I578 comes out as 0.13 nm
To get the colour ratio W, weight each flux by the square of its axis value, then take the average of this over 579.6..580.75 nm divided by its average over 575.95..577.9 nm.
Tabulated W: 1.1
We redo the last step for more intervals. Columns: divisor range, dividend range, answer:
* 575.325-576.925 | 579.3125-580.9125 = 1.05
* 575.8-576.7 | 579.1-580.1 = 1.07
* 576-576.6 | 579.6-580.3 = 1.13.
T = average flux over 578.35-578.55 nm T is 0.502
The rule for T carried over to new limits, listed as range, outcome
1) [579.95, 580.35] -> 0.575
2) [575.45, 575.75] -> 0.61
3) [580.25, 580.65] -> 0.585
